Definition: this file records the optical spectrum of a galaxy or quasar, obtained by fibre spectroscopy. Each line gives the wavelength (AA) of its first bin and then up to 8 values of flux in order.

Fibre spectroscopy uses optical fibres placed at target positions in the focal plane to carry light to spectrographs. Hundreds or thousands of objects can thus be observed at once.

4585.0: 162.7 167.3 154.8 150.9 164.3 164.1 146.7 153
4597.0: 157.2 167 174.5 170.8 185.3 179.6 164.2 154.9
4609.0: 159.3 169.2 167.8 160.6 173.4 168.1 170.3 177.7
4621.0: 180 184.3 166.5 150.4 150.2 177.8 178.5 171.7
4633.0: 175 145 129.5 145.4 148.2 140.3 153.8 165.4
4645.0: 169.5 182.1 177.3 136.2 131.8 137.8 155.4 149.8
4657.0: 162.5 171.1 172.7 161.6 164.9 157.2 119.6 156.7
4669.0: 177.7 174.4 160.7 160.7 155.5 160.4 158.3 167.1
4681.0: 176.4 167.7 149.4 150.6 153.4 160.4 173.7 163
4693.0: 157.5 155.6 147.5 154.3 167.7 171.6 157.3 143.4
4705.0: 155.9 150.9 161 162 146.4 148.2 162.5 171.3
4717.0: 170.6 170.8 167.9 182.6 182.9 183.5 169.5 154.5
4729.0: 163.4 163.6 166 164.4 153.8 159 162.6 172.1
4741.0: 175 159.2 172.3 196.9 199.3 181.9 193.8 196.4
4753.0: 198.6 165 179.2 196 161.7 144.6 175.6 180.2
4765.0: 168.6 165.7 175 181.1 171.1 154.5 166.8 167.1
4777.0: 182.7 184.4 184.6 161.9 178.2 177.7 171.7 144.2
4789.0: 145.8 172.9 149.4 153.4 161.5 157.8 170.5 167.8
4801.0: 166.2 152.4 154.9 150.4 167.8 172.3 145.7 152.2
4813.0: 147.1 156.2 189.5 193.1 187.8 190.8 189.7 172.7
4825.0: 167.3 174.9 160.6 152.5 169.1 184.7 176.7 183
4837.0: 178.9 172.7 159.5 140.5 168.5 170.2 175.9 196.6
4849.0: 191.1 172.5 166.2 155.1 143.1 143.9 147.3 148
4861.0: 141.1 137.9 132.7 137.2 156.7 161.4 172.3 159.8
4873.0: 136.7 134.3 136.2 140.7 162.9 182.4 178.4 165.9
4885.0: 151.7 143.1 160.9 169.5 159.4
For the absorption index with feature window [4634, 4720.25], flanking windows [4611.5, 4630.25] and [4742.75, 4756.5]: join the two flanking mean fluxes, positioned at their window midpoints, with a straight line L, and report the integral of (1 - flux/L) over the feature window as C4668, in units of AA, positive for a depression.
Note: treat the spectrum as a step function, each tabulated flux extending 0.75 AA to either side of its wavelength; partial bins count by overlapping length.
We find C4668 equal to 9.1 AA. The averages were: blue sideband 169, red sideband 186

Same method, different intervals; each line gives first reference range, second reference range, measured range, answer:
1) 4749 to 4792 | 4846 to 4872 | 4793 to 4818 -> 0.67 AA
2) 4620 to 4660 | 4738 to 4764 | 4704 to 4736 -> 1.71 AA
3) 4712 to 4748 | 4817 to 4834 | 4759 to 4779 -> 0.29 AA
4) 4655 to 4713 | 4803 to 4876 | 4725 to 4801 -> -4.37 AA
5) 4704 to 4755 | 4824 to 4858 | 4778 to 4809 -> 0.91 AA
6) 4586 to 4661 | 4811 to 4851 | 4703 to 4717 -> 0.84 AA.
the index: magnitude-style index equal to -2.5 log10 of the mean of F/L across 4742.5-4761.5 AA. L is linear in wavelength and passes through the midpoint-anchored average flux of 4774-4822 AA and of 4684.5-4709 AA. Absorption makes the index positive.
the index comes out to -0.12 mag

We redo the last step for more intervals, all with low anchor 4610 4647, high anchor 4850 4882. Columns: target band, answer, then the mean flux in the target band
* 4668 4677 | -0.022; 165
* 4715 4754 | -0.105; 174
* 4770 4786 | -0.112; 173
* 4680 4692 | -0.007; 162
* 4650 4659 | 0.084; 150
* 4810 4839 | -0.129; 173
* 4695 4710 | 0.020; 157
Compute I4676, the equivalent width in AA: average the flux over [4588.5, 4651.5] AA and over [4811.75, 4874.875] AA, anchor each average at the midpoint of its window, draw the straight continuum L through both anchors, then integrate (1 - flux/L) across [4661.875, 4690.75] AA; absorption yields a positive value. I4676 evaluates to 0.5 AA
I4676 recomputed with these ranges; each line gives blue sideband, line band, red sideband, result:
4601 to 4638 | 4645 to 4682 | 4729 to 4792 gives 1.8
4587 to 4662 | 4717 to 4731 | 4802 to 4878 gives -0.8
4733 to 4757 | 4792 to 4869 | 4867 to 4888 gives -0.2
